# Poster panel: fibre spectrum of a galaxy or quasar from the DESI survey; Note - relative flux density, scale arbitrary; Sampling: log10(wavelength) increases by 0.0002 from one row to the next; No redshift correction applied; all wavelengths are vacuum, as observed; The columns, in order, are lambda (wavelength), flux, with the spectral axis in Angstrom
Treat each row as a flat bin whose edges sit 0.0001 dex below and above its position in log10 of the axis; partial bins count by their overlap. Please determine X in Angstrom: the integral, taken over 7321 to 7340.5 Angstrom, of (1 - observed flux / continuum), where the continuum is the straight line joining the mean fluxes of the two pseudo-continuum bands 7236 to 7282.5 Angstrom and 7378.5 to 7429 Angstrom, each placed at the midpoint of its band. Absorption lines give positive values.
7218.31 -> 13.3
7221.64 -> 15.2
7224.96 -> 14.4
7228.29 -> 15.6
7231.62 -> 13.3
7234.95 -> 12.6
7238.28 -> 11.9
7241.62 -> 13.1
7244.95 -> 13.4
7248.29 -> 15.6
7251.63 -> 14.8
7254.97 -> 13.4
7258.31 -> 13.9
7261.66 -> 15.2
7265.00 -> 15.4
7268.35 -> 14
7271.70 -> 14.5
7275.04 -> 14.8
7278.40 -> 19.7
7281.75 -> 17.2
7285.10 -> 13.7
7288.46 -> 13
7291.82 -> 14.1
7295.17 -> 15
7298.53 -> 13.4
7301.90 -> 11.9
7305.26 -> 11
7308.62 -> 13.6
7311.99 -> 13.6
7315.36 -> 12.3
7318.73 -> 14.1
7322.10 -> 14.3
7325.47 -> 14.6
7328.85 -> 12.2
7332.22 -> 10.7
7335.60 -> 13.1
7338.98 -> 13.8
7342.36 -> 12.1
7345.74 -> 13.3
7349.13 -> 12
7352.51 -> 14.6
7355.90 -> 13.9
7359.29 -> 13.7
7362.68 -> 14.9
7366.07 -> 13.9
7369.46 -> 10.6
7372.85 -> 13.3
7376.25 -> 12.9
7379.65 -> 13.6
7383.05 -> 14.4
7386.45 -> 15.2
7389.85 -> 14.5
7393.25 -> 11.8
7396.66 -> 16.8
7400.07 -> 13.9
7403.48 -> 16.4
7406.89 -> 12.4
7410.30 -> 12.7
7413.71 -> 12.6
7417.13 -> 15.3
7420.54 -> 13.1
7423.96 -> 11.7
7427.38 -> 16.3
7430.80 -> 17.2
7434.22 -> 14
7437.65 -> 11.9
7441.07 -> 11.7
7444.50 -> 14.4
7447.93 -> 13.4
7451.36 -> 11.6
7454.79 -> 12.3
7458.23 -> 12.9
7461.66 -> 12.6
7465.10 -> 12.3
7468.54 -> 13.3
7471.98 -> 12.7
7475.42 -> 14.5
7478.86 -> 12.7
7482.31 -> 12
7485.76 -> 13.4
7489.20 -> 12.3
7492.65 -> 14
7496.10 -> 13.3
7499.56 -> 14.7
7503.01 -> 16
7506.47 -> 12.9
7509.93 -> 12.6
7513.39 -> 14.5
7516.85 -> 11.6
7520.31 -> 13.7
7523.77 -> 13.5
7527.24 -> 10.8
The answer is 1.77 Angstrom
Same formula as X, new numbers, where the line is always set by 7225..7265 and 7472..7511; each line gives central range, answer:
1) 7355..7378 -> 0.72 Angstrom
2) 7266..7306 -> -1.61 Angstrom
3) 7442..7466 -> 1.38 Angstrom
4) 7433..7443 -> 0.79 Angstrom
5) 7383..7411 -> -1.26 Angstrom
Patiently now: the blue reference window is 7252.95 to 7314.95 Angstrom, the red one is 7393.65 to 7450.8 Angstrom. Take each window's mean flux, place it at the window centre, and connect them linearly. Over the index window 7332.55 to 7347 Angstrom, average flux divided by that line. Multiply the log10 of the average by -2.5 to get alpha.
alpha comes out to 0.102 mag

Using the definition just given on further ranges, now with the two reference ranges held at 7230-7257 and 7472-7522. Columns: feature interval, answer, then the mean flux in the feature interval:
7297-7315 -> 0.07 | 12.7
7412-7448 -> -0.03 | 13.8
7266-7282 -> -0.18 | 15.9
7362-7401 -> -0.03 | 13.8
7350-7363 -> -0.05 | 14.1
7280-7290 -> -0.09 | 14.7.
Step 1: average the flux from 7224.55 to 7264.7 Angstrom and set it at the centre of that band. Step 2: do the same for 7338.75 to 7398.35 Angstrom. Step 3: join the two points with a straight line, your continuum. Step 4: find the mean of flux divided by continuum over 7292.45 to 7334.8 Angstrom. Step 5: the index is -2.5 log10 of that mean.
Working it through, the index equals 0.056 mag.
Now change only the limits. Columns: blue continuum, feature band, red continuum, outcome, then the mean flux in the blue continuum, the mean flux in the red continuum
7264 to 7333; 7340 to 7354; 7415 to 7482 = 0.06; 14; 13.3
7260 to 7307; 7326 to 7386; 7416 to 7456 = 0.07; 14.5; 13.6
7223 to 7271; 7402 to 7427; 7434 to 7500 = -0.03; 14.1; 12.9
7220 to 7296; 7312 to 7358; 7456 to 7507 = 0.07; 14.5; 13.3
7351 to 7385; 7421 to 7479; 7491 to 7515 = 0.04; 13.6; 14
